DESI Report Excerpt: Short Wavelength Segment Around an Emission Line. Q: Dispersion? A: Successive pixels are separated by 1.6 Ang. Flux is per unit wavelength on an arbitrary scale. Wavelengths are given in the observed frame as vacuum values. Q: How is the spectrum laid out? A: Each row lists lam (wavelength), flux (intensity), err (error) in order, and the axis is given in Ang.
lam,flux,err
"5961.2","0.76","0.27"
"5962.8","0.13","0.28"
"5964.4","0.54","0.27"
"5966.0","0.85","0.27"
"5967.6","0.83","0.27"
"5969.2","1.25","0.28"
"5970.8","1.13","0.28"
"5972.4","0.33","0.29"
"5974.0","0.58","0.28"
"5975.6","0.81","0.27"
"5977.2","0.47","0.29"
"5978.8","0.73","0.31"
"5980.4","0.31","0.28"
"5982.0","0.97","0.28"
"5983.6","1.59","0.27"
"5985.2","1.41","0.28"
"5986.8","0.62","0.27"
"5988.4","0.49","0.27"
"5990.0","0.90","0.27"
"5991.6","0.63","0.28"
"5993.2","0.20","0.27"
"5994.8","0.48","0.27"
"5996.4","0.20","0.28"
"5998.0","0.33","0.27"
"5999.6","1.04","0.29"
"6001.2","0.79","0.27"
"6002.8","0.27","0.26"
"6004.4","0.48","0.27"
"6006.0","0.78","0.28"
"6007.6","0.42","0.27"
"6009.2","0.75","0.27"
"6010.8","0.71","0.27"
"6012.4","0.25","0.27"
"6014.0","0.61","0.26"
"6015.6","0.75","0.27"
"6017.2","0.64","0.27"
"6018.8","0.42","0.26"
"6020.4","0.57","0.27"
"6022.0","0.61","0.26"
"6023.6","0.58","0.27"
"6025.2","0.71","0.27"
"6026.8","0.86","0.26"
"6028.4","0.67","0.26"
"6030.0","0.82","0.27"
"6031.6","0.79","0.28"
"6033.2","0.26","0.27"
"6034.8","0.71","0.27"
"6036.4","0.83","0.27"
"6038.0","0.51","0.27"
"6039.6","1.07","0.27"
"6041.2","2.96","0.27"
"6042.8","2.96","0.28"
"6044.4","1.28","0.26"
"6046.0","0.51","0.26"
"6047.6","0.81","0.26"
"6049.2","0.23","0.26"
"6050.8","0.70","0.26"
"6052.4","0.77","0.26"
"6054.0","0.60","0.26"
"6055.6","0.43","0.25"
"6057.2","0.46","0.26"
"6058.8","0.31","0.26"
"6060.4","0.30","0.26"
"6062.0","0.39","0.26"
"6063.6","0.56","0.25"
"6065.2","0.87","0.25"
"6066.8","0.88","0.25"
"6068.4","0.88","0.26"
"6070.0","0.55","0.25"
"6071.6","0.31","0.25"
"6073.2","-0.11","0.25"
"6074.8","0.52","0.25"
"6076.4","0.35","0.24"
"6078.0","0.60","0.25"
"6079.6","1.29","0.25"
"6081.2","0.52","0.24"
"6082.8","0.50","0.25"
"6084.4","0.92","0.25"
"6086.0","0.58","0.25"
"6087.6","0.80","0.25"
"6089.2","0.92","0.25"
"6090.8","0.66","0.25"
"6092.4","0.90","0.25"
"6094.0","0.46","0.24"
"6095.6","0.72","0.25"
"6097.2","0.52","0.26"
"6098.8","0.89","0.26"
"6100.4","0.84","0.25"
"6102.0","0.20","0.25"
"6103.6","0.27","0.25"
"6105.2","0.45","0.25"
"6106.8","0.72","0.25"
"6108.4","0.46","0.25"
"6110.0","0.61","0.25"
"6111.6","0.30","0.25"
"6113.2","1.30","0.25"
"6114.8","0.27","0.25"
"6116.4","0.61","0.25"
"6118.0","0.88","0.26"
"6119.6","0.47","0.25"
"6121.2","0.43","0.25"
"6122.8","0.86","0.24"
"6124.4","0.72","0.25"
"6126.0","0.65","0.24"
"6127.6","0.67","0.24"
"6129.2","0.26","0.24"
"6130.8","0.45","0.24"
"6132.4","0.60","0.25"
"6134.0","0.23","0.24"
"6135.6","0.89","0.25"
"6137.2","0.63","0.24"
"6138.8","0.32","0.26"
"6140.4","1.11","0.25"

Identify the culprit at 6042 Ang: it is [O III]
